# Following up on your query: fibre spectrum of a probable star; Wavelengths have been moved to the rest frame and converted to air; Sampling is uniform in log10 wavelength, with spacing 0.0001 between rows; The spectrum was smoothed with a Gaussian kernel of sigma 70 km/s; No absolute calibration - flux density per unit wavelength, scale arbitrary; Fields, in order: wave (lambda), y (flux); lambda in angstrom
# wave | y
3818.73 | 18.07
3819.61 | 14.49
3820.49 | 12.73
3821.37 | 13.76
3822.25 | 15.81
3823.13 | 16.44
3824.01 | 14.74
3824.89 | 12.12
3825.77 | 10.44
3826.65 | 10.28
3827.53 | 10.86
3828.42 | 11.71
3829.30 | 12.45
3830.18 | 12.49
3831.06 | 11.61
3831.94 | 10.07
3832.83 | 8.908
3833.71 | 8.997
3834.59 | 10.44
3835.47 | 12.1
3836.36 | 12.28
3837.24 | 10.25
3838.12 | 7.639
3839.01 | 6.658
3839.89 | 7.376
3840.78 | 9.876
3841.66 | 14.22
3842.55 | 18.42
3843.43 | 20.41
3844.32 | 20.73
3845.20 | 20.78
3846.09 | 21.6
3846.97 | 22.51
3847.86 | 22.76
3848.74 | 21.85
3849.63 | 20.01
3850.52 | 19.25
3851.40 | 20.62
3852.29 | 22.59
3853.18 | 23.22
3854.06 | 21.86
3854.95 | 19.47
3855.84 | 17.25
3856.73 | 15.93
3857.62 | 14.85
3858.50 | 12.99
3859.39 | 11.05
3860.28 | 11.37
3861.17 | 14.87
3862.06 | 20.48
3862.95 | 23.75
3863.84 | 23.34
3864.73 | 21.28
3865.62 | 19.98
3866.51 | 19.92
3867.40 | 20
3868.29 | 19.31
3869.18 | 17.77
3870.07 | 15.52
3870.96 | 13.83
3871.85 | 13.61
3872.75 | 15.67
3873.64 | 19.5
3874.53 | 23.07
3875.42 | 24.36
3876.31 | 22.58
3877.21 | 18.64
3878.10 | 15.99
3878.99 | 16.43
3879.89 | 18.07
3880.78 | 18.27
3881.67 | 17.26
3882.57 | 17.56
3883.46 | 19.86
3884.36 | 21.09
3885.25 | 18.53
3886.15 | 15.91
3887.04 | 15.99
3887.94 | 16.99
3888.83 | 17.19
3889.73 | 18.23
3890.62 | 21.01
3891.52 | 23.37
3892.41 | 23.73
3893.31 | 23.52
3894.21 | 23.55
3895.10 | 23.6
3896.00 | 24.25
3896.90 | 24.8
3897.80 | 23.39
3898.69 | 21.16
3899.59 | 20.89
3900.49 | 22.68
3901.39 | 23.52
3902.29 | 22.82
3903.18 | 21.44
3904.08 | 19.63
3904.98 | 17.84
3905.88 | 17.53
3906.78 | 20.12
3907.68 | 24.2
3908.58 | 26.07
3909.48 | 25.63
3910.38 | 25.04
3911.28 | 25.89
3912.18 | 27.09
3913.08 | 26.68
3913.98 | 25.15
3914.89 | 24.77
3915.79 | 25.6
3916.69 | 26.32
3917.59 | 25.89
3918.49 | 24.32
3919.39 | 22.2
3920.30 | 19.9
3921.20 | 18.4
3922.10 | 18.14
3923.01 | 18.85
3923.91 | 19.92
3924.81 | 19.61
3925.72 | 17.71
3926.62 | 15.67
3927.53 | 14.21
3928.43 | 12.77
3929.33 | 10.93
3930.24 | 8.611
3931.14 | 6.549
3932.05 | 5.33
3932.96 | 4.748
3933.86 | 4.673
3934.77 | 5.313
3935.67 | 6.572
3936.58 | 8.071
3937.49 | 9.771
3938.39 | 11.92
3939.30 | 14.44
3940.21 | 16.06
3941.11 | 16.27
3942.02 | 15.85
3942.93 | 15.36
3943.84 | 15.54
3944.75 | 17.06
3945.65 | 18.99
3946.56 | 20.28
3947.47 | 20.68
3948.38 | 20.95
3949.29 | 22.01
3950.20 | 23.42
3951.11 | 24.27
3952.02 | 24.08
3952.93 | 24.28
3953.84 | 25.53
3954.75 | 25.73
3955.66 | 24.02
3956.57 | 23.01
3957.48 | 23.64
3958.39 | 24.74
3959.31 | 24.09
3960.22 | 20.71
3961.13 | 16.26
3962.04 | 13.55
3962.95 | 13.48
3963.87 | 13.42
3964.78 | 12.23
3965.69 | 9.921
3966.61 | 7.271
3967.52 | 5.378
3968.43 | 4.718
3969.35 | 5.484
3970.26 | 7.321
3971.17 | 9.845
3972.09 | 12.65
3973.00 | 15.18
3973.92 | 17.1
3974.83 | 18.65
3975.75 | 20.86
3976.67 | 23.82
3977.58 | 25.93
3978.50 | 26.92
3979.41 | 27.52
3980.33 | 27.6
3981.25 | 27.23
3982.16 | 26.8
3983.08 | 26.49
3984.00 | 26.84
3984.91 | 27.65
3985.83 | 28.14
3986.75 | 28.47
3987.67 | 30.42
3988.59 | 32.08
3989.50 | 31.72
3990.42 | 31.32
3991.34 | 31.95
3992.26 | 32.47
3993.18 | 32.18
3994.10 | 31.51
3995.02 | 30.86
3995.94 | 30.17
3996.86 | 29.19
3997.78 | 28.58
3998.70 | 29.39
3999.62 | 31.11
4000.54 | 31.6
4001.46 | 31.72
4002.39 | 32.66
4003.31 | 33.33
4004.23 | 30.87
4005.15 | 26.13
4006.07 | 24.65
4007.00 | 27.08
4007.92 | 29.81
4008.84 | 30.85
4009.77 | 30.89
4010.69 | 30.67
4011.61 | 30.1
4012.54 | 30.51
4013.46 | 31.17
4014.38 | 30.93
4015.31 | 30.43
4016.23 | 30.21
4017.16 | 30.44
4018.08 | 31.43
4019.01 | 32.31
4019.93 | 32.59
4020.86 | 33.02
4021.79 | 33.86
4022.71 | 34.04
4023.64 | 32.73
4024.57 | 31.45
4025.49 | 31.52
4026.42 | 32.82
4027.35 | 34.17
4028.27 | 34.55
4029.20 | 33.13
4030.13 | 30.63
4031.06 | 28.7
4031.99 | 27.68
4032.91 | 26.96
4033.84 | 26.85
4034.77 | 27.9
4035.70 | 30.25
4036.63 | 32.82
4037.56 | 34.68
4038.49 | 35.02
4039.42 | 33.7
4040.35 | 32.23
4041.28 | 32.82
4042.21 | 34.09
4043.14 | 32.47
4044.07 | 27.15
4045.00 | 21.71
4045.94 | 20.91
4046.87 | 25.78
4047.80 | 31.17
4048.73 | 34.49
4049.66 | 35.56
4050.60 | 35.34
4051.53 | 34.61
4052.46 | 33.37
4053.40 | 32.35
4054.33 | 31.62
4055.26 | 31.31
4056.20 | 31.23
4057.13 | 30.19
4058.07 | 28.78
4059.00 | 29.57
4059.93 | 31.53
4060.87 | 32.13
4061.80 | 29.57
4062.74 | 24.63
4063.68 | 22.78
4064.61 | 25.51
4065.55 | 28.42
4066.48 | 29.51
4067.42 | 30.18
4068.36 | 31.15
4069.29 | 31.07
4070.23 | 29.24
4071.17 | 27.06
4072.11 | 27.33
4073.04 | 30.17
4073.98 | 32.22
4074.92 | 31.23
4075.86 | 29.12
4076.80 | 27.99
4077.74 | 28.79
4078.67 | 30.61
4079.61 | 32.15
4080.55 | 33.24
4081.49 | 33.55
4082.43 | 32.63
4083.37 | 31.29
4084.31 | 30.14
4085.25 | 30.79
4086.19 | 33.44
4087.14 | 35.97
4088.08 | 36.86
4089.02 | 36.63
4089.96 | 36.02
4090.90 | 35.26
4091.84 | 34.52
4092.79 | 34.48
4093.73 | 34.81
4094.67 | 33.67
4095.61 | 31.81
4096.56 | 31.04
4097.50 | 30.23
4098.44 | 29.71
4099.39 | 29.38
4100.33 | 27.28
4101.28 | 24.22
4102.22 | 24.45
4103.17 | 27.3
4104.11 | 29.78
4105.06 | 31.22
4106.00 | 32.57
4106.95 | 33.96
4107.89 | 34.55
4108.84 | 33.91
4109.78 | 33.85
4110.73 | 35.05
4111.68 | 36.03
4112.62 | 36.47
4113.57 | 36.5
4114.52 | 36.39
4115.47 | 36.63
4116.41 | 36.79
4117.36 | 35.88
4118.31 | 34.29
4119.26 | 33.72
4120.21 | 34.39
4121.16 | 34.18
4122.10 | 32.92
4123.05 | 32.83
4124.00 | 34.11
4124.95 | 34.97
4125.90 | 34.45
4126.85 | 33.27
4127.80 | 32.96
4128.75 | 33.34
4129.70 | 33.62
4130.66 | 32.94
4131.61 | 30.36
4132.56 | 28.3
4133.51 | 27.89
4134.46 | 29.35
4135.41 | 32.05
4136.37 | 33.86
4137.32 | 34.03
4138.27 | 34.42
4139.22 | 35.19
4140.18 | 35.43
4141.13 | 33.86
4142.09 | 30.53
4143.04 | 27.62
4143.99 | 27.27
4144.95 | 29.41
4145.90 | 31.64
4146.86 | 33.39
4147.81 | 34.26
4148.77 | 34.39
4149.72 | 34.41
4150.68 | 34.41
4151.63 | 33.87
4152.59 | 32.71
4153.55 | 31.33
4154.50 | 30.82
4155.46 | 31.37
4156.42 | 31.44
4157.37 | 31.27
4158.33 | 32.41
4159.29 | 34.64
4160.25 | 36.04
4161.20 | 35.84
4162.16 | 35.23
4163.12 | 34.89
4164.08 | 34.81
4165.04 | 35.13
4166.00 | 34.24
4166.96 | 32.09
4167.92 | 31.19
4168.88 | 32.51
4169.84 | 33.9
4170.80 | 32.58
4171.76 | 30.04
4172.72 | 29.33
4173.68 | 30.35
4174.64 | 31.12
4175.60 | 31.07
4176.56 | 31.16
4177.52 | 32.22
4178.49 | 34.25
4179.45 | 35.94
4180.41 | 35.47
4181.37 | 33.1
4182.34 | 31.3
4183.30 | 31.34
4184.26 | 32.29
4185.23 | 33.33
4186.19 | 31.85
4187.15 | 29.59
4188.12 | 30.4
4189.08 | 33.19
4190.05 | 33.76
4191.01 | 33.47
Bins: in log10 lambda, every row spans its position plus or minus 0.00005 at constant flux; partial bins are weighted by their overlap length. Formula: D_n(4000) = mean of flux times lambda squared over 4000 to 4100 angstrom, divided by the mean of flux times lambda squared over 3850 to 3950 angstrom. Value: 1.80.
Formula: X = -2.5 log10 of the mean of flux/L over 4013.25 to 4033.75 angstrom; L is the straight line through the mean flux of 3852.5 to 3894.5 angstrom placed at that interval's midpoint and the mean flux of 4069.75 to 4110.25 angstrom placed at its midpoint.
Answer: -0.145 mag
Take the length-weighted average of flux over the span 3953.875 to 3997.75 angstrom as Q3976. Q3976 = 22.2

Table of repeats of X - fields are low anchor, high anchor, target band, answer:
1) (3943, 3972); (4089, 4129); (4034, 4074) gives -0.11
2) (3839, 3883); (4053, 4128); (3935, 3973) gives 0.41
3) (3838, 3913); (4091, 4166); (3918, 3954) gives 0.39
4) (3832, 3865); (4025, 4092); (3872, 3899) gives -0.06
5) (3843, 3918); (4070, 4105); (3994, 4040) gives -0.13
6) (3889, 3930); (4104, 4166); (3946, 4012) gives 0.06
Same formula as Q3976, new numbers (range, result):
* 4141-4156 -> 31.9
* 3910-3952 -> 17.4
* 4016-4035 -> 31.3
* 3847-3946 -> 18.7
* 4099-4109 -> 29.8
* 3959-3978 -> 14.1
